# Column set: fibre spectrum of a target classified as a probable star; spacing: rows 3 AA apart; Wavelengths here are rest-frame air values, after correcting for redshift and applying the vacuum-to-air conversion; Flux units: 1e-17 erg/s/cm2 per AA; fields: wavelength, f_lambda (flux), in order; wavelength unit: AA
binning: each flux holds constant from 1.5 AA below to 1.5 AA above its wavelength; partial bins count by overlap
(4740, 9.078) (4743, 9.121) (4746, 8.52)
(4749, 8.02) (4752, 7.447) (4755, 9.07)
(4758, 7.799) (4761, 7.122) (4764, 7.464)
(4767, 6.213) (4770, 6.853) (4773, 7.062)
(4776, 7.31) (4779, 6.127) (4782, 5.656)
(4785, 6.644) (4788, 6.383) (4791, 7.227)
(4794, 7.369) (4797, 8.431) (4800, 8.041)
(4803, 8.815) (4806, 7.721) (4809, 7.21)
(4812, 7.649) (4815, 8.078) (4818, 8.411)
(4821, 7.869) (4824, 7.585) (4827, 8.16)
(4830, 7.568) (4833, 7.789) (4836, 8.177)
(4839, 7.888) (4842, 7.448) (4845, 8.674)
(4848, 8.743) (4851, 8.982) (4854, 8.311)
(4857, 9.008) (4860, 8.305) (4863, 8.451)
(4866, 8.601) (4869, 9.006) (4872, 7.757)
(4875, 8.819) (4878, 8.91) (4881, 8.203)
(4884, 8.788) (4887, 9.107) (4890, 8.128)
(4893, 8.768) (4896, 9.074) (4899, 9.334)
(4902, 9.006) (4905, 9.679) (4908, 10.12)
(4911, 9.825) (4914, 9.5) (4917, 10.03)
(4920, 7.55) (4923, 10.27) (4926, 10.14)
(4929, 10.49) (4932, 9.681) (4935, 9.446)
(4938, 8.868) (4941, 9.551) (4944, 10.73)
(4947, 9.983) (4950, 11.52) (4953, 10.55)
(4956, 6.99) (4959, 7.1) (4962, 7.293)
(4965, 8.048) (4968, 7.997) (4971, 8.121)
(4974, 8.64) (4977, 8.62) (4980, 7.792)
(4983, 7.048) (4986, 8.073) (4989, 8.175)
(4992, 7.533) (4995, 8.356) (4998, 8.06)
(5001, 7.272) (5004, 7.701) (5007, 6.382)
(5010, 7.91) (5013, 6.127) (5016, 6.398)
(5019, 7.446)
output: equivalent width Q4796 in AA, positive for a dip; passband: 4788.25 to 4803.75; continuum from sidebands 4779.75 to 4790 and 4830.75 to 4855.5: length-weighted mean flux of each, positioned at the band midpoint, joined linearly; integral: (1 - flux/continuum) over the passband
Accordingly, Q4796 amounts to -2.69 AA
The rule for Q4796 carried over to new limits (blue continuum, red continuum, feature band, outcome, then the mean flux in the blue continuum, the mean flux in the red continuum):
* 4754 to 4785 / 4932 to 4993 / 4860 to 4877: -1.5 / 7.01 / 8.64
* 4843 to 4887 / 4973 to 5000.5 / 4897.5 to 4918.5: -3.1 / 8.61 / 7.99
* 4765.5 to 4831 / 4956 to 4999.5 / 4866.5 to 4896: -3.9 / 7.38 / 7.89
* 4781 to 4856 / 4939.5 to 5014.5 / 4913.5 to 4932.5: -3.7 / 7.82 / 8.22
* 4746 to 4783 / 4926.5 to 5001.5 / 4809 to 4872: -3.2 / 7.25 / 8.68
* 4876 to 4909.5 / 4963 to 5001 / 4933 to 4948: -2.2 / 9.01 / 8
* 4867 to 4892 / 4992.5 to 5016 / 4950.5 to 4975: -1.5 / 8.59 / 7.34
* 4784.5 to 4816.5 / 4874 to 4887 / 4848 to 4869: -0.6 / 7.63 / 8.72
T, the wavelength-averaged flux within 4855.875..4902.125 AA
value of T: 8.69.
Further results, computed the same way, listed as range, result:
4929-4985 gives 8.82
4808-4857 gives 8.07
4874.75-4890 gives 8.7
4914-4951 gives 9.82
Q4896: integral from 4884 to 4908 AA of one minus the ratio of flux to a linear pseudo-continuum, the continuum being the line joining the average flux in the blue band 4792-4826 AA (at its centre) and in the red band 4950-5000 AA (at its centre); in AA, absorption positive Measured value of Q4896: -3.1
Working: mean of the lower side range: 7.92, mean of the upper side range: 8.12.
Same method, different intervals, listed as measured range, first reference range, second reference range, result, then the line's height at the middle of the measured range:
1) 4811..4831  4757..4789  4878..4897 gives -0.9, 7.58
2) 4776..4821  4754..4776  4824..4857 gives 1.7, 7.71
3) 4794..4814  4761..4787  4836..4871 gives -1.6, 7.36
